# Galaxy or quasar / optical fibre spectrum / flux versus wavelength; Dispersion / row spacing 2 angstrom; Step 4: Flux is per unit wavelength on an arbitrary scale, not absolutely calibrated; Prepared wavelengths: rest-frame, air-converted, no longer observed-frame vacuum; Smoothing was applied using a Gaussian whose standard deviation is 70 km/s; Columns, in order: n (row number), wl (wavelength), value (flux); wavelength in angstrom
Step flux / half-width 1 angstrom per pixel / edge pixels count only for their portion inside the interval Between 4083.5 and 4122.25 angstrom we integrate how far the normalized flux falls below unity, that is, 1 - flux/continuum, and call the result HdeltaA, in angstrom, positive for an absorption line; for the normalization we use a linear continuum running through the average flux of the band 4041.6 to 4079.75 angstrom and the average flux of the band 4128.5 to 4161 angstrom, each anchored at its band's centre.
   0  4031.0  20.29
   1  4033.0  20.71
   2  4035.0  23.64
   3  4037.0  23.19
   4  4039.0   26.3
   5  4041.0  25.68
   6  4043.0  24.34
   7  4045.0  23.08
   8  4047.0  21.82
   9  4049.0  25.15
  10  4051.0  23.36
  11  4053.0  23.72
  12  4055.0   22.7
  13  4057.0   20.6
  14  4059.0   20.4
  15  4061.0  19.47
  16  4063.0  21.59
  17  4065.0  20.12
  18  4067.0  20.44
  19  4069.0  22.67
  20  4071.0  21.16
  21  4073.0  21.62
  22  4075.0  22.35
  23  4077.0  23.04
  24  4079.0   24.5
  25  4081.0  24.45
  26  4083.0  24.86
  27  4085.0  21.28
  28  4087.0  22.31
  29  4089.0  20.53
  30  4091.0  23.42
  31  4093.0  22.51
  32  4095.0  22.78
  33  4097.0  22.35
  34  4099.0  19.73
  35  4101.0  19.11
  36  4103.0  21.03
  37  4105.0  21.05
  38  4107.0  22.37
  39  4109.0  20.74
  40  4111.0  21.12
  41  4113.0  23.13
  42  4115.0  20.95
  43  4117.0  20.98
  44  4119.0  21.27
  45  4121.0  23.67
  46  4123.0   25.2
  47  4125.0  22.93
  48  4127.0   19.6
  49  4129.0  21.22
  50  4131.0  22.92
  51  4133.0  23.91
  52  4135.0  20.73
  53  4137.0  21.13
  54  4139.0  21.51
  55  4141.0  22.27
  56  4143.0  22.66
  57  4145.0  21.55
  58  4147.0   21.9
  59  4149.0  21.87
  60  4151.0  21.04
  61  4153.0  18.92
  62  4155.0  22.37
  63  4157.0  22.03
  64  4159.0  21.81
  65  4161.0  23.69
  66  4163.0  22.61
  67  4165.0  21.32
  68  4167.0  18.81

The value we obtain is 0.6 angstrom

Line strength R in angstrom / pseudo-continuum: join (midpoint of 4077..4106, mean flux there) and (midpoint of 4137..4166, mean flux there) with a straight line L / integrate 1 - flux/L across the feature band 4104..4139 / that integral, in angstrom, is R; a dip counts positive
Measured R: 0.1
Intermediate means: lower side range 22.2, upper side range 21.8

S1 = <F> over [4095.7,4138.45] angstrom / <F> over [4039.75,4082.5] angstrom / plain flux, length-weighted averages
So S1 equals 0.96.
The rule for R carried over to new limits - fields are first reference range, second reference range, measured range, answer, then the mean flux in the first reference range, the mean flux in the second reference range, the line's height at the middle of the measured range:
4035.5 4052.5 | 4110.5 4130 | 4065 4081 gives 0.7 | 24.1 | 22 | 23.3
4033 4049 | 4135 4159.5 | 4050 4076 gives 2.0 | 23.9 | 21.5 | 23.4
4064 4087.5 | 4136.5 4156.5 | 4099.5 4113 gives 0.6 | 22.4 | 21.5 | 22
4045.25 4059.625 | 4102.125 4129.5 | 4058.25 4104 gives 0.9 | 22.6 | 21.8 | 22.3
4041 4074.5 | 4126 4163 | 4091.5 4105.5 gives 0.4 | 22.1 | 21.8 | 22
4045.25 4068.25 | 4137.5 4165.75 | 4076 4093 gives -0.9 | 21.8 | 21.8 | 21.8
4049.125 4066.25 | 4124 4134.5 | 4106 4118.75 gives 0.2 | 21.7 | 22.1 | 22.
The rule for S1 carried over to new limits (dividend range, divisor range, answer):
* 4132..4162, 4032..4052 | 0.92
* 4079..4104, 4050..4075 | 1.03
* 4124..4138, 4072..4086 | 0.94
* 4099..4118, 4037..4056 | 0.88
